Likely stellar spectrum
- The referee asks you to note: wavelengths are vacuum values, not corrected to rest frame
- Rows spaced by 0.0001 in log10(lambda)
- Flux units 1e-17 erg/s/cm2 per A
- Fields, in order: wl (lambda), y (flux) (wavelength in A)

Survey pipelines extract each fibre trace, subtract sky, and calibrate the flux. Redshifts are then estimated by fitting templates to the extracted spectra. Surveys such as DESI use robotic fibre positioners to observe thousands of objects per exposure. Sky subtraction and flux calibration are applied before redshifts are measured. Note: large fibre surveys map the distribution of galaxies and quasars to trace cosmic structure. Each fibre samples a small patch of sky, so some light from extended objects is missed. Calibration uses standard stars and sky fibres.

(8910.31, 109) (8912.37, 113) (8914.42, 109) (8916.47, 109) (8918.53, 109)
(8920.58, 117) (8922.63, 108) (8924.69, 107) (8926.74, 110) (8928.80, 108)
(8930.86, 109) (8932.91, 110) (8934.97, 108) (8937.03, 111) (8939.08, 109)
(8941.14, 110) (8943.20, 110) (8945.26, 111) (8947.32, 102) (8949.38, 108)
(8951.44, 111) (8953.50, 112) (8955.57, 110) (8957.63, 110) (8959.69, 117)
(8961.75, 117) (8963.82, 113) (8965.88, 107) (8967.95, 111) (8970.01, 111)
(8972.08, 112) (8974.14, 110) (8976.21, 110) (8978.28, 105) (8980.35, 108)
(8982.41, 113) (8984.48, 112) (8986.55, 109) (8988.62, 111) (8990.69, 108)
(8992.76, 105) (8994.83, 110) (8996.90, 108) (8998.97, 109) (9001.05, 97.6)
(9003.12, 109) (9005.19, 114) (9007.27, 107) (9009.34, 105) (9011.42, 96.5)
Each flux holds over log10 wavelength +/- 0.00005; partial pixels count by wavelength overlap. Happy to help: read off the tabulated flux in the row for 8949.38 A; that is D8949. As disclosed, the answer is 108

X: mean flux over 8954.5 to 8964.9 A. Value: 113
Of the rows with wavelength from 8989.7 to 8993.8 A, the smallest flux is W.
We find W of 105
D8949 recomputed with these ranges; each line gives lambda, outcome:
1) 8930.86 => 109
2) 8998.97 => 109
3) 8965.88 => 107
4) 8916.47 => 109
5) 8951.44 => 111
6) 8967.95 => 111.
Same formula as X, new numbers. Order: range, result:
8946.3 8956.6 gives 109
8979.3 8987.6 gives 111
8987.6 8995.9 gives 109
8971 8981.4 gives 109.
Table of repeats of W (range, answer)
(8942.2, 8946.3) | 110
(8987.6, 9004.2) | 97.6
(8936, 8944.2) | 109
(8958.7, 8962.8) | 117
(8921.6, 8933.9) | 107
